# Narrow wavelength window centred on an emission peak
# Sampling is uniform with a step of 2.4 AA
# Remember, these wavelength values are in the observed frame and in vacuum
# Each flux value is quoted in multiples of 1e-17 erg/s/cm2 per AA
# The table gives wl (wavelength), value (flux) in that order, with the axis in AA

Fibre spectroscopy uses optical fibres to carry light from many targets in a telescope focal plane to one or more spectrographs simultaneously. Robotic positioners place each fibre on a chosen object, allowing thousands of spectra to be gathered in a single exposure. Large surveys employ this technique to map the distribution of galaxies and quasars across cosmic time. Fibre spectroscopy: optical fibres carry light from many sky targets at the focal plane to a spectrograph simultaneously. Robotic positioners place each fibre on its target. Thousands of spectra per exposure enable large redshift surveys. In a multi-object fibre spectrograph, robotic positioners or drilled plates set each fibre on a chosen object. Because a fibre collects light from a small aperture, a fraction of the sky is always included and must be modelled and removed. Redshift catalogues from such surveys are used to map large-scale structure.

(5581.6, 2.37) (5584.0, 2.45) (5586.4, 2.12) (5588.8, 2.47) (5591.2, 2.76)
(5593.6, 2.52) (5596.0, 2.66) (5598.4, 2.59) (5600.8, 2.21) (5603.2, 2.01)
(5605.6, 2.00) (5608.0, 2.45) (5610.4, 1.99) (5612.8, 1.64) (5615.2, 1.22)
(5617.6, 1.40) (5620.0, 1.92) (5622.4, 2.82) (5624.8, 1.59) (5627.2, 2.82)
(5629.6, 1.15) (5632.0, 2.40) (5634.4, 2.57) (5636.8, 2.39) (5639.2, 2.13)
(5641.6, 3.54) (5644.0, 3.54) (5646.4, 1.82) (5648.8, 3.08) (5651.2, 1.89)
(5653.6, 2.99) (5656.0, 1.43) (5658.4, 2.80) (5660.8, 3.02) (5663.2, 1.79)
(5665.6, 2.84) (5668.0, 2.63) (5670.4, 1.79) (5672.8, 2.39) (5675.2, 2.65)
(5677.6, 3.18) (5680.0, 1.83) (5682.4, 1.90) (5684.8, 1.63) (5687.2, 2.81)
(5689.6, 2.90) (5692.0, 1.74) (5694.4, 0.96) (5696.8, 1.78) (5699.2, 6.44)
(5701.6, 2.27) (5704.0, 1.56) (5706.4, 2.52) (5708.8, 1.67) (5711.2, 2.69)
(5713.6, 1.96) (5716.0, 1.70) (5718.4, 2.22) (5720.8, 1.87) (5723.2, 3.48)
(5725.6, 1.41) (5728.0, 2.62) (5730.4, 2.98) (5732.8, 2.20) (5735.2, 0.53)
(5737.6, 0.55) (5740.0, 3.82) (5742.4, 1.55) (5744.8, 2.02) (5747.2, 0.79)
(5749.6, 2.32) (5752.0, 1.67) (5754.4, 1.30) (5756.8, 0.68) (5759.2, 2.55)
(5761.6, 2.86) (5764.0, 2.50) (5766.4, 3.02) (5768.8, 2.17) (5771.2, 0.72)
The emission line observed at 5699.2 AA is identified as H-beta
